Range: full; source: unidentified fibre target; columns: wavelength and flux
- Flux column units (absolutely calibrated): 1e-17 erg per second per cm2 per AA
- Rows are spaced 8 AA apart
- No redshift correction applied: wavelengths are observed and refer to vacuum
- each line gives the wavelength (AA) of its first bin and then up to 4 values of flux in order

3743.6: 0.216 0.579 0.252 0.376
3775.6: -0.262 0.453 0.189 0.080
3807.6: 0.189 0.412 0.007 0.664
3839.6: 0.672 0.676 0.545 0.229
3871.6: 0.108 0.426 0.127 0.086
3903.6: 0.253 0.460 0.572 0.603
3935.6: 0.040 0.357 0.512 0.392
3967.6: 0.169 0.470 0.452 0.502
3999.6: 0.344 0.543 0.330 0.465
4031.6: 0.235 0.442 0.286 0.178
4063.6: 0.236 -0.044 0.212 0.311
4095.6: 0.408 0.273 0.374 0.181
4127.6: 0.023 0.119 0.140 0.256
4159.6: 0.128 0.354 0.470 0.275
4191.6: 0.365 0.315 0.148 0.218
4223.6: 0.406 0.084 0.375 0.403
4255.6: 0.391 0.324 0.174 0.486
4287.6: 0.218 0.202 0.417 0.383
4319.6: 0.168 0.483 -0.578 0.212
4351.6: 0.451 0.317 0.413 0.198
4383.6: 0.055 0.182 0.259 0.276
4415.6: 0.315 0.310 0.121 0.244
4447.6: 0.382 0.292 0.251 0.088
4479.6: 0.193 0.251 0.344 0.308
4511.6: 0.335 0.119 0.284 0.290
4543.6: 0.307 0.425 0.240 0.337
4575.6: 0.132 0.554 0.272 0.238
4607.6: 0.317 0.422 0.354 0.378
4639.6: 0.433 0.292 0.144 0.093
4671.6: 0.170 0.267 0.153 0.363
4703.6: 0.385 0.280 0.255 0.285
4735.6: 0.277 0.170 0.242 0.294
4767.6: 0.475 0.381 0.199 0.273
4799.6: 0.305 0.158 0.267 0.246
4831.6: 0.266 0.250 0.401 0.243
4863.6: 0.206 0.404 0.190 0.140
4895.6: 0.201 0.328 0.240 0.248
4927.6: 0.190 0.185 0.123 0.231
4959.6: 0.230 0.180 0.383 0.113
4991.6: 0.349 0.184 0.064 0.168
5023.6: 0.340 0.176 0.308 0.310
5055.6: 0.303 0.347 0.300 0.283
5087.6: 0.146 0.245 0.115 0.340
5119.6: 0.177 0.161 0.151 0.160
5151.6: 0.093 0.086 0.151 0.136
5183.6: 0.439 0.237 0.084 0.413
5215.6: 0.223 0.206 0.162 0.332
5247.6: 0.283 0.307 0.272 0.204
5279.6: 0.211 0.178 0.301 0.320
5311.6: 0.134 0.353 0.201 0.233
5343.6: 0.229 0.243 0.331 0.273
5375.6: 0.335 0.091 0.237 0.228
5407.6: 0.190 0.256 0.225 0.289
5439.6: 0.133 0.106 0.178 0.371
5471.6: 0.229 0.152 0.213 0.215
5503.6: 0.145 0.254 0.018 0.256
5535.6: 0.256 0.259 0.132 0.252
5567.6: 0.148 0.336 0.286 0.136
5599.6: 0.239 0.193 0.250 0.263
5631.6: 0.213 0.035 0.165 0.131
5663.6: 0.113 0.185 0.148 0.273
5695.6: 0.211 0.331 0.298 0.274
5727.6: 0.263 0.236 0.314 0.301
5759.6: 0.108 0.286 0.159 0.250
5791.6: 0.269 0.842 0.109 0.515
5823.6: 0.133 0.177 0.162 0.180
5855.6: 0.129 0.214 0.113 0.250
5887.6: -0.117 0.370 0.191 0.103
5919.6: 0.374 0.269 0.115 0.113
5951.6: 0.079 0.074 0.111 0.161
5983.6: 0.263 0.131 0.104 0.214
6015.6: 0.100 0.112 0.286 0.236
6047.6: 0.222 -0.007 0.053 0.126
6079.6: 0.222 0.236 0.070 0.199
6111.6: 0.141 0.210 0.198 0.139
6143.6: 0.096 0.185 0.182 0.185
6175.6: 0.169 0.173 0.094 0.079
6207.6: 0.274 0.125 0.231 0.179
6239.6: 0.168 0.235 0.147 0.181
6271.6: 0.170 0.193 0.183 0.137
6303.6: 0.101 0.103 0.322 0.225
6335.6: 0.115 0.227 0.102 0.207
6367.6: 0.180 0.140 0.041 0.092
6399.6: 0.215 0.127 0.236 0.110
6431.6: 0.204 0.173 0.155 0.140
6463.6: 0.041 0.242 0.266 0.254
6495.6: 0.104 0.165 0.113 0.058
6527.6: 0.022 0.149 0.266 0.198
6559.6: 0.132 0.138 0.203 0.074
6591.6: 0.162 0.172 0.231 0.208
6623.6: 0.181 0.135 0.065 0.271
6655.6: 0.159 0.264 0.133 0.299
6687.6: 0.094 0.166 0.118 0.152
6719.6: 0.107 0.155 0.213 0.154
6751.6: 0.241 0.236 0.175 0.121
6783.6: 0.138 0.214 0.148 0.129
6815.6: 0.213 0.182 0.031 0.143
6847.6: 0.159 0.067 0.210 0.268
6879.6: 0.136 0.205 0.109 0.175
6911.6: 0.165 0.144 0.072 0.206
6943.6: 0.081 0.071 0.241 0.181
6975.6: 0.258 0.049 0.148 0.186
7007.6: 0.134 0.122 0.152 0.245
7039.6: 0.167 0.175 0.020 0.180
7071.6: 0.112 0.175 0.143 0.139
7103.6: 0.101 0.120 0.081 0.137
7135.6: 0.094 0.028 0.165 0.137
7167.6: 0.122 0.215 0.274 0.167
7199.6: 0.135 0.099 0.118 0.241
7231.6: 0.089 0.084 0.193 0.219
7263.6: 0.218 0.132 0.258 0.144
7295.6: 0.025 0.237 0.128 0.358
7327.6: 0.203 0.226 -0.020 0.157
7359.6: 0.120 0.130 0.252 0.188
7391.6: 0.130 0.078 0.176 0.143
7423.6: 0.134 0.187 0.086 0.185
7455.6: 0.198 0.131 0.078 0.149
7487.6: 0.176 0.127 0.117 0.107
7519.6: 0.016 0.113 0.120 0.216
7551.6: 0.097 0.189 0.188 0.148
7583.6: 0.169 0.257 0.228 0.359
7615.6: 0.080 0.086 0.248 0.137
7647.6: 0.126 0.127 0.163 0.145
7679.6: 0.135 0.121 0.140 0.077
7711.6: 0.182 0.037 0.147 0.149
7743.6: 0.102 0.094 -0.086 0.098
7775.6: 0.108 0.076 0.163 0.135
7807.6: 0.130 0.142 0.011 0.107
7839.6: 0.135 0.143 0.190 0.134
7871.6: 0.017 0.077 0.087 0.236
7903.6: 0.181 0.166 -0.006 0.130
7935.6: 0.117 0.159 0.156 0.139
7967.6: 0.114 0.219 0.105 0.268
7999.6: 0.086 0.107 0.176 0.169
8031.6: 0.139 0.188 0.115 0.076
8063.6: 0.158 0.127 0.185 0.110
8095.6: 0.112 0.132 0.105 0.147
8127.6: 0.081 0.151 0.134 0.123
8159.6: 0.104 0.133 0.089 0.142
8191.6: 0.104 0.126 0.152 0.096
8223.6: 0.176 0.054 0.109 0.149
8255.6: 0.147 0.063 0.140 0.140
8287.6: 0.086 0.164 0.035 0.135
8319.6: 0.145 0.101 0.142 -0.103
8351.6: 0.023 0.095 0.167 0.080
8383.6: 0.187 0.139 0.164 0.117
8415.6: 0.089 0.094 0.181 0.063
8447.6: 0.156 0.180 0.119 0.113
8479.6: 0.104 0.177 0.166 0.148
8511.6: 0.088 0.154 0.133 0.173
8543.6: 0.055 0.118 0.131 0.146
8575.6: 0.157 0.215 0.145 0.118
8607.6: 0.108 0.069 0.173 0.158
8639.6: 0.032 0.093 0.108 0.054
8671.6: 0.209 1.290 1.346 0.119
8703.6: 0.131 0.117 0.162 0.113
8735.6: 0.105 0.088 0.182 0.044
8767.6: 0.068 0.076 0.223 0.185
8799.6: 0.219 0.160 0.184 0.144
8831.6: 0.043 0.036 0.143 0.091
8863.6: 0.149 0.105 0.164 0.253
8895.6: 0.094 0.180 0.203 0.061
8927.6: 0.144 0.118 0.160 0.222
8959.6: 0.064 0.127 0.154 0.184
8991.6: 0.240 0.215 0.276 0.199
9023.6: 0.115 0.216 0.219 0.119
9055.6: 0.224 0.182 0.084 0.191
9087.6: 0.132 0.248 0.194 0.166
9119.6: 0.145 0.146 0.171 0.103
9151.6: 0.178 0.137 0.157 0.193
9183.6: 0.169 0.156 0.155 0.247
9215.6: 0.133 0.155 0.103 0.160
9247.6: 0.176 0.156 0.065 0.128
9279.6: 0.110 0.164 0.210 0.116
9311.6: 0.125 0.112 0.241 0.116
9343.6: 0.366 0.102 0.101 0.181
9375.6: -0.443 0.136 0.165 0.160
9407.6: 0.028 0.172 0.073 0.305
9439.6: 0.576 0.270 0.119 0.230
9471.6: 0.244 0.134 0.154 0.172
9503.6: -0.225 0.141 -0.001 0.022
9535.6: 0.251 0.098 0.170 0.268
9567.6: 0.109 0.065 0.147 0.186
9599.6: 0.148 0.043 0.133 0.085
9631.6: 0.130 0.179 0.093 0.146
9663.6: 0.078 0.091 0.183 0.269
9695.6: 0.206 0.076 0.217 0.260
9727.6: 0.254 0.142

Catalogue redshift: 1.329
